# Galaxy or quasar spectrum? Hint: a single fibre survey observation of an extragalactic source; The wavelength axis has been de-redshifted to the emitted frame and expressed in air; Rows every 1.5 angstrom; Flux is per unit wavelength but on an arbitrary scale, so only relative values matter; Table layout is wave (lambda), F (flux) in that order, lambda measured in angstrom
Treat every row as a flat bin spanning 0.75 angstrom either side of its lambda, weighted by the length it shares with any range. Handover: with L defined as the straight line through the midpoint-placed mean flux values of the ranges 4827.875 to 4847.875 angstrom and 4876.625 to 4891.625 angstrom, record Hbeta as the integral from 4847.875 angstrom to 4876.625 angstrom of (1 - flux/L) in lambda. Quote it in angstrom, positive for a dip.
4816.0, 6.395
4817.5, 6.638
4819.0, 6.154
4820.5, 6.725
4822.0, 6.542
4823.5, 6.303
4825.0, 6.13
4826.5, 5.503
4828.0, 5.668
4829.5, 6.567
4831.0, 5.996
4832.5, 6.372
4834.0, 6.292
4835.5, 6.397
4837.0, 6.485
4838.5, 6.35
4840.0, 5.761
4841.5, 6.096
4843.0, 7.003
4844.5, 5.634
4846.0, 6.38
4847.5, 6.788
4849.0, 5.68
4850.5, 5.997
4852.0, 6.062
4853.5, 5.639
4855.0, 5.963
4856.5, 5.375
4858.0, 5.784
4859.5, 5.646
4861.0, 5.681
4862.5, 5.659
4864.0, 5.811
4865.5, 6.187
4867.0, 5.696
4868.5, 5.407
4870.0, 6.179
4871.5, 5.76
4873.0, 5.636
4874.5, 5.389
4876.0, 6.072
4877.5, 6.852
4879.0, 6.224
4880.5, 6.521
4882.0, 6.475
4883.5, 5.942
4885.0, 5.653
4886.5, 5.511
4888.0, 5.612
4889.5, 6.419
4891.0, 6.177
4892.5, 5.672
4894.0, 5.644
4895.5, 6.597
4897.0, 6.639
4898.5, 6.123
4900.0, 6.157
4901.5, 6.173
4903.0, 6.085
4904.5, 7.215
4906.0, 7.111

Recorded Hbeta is 2.0 angstrom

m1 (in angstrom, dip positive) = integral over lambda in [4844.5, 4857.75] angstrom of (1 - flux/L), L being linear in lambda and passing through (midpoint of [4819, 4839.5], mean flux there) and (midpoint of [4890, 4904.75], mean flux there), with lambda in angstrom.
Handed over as 0.6 angstrom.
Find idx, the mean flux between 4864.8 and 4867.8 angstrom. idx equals 5.93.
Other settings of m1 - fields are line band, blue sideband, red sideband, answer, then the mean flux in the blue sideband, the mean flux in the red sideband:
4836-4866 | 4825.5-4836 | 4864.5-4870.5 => -0.2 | 6.11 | 5.85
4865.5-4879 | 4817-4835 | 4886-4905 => 0.6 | 6.24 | 6.15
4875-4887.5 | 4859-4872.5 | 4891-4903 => -0.4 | 5.78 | 6.14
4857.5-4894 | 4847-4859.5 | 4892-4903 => 0.6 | 5.88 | 6.15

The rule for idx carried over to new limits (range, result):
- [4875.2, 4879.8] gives 6.37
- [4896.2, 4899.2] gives 6.39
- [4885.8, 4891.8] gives 5.93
